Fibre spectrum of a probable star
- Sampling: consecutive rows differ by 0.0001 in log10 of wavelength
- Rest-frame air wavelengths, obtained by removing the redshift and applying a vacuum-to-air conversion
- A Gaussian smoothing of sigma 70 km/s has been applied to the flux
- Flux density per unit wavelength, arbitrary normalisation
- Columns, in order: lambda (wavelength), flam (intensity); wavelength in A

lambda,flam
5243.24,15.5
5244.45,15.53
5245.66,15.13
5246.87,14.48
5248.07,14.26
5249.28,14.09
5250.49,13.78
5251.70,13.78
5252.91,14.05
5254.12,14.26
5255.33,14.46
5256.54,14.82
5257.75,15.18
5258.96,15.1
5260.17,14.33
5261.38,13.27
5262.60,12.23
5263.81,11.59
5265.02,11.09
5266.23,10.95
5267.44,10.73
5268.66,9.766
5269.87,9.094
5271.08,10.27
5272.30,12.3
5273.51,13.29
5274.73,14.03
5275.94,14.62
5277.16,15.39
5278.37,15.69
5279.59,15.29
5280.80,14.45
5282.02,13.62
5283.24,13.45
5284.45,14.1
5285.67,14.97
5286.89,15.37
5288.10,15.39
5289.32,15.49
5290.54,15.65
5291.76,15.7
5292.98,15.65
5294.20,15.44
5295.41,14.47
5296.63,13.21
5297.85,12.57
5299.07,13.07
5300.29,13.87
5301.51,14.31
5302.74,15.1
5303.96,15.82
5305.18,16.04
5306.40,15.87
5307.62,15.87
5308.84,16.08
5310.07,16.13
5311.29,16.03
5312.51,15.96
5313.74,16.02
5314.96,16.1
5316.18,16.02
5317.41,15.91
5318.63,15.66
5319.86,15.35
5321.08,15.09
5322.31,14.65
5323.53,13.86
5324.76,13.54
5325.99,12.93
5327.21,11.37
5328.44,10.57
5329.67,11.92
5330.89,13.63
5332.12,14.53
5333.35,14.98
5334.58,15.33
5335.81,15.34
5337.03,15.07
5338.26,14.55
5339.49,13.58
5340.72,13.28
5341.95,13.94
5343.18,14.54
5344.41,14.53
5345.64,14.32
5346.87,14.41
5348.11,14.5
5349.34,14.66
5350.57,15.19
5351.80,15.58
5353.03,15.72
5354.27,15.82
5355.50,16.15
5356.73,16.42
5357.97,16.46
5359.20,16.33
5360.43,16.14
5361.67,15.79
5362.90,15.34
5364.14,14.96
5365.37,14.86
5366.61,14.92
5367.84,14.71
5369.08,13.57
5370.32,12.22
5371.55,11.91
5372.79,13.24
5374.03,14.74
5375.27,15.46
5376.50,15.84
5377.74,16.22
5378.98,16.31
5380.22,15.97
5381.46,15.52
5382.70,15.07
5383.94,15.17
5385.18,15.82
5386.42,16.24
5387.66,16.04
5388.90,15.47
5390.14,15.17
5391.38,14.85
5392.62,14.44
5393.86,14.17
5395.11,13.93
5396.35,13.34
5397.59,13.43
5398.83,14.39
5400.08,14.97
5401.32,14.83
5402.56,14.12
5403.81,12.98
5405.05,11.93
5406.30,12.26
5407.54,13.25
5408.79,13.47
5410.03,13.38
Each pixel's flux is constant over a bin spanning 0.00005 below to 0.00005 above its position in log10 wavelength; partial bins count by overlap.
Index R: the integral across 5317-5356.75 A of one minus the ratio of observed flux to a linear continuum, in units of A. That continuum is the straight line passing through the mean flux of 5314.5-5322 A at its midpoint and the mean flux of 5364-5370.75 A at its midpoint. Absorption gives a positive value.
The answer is 1.7 A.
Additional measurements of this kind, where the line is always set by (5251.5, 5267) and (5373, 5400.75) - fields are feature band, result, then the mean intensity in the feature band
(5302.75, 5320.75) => -2.25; 15.9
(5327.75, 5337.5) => 0.34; 13.9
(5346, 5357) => -0.52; 15.3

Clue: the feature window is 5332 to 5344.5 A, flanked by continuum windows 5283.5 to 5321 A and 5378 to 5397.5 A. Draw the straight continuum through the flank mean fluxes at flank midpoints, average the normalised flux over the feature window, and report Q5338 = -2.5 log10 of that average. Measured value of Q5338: 0.049 mag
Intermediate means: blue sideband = 15.2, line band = 14.5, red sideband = 15.1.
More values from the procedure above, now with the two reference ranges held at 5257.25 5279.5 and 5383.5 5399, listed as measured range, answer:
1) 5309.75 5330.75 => -0.07 mag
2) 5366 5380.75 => 0.00 mag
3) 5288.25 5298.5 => -0.13 mag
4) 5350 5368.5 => -0.10 mag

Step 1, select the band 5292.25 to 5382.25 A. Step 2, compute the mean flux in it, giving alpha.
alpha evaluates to 14.8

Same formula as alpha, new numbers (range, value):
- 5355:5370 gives 15.4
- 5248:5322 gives 14.3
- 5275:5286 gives 14.6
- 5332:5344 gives 14.5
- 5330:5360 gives 14.9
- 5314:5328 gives 14.6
